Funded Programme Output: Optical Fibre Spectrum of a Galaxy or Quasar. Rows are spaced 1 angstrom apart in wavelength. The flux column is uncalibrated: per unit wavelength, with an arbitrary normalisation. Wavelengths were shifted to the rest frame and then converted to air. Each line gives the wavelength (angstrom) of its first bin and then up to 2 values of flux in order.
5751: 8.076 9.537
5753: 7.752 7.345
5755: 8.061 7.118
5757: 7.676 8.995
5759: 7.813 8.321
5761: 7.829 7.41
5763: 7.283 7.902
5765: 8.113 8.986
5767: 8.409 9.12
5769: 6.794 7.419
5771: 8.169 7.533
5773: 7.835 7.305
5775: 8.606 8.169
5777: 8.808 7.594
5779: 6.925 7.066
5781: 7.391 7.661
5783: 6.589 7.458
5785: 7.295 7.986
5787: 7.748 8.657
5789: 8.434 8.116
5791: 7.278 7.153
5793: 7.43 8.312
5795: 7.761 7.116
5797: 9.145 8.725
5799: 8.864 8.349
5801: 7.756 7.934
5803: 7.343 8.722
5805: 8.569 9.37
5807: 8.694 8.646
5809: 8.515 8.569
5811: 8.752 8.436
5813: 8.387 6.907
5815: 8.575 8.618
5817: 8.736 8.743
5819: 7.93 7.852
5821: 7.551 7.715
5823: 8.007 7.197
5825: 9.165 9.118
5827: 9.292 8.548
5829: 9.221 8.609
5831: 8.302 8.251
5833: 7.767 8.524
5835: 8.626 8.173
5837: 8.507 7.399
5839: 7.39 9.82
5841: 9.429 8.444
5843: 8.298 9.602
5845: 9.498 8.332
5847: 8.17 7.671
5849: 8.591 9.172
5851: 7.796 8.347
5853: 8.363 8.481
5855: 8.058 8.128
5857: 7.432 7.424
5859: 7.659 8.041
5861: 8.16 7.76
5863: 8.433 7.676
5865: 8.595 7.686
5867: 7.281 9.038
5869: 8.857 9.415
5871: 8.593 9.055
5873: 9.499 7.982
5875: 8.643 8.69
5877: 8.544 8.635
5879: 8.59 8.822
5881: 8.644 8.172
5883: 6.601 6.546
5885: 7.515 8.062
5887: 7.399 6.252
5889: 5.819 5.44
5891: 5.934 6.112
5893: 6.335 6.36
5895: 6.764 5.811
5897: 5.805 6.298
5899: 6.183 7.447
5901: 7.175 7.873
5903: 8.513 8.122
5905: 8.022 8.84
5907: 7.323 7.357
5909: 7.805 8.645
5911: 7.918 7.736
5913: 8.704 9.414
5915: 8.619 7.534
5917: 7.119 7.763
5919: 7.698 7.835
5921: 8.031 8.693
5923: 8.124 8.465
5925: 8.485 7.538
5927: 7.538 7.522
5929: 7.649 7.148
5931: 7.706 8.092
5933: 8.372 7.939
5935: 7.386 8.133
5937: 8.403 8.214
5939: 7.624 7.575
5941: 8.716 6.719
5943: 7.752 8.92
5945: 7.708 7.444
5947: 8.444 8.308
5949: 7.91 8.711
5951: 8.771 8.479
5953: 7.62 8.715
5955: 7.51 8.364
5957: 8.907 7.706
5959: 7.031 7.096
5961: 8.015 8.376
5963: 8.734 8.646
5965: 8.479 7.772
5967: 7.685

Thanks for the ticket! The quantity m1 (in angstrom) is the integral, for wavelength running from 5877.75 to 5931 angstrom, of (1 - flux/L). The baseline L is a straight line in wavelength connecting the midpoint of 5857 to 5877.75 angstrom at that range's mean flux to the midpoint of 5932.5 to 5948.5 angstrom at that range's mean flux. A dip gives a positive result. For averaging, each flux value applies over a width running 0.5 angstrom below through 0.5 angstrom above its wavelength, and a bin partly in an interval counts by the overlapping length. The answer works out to 4.12 angstrom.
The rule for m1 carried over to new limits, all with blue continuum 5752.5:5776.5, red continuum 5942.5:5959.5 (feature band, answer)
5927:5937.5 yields 0.4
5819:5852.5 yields -1.8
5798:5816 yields -1.0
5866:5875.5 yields -0.7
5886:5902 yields 3.2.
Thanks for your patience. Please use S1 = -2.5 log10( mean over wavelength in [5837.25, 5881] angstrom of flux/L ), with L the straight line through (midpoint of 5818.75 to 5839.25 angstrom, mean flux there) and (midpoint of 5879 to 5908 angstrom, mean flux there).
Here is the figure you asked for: -0.09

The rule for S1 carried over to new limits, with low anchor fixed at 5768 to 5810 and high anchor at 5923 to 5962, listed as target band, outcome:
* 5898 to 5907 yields 0.042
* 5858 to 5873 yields -0.047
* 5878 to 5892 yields 0.106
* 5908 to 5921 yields -0.009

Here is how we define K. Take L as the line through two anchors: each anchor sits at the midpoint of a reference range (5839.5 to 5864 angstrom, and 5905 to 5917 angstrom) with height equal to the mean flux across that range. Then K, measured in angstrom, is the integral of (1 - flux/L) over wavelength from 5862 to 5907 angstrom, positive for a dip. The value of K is 3.3 angstrom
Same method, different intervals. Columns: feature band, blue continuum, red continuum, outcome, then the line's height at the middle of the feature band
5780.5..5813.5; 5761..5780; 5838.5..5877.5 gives -0.2 angstrom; 8.04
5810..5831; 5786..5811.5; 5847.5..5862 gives -0.5 angstrom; 8.17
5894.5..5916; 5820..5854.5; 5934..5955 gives 1.5 angstrom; 8.2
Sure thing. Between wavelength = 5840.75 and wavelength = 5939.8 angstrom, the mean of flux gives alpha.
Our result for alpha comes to 7.89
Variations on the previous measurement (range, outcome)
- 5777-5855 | 8.23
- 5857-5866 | 7.92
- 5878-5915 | 7.38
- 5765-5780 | 7.95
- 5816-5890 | 8.23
